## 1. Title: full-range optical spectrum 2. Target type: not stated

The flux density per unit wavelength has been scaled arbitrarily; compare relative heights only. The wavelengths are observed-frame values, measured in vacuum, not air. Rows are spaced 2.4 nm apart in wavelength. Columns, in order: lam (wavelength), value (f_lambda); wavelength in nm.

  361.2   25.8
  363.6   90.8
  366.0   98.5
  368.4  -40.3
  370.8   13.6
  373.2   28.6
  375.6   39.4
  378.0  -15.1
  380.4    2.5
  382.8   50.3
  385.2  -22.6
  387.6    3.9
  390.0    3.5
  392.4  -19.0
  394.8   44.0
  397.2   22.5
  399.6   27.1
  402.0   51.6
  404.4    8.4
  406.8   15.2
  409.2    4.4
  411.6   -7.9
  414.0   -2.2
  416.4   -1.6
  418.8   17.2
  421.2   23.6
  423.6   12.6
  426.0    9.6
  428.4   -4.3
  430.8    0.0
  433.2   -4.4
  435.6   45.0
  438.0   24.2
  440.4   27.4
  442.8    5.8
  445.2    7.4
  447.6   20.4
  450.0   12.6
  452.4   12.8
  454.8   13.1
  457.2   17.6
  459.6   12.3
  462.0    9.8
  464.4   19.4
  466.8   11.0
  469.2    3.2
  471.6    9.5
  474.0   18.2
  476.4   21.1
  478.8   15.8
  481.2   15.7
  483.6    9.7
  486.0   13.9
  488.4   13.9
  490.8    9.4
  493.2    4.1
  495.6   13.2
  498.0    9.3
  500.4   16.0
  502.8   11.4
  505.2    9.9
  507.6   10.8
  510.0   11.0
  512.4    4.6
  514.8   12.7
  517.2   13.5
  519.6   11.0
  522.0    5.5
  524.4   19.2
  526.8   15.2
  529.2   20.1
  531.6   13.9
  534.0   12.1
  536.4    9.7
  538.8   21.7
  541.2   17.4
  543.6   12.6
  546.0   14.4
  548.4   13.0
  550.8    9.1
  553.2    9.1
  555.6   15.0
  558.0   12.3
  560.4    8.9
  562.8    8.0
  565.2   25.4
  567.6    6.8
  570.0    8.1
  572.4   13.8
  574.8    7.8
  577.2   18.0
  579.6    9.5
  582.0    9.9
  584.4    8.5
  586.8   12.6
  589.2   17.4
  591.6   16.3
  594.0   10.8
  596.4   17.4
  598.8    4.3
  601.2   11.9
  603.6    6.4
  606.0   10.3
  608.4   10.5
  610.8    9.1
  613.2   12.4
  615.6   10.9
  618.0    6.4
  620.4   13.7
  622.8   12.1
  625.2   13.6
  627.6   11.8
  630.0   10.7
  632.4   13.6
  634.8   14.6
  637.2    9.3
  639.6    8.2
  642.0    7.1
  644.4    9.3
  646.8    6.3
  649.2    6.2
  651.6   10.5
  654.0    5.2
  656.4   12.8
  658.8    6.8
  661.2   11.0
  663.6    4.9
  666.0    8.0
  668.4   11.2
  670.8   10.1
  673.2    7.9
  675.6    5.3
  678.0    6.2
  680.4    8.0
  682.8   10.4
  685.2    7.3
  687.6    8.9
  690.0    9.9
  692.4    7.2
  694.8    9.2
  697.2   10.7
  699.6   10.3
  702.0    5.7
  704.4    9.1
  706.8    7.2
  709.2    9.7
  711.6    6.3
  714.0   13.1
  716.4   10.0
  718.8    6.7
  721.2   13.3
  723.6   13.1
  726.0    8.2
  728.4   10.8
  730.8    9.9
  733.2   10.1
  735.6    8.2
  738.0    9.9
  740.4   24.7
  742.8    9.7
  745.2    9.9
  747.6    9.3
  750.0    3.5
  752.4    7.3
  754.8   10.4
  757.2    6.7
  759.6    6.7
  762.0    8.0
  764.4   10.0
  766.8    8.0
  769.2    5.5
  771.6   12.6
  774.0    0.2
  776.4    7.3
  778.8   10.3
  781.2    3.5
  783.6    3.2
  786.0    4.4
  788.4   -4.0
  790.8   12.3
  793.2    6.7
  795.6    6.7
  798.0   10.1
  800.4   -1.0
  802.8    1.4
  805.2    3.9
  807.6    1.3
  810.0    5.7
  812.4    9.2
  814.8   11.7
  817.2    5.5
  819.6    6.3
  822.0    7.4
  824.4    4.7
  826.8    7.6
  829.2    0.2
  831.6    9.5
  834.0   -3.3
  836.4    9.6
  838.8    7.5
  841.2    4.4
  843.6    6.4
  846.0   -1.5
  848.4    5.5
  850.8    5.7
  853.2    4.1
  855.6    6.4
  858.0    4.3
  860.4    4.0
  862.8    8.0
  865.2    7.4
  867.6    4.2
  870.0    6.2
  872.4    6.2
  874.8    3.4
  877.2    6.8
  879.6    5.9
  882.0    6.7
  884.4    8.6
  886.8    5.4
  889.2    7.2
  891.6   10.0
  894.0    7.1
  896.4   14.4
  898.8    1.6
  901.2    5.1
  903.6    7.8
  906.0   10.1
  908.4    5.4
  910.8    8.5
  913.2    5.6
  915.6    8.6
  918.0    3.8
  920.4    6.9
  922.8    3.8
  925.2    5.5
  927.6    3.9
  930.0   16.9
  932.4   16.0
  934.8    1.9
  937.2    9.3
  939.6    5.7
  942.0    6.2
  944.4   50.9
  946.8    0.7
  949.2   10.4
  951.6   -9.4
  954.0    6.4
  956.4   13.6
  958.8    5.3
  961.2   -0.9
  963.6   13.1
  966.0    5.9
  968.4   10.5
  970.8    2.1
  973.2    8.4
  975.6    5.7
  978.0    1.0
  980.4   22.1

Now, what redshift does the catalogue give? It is 0.13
